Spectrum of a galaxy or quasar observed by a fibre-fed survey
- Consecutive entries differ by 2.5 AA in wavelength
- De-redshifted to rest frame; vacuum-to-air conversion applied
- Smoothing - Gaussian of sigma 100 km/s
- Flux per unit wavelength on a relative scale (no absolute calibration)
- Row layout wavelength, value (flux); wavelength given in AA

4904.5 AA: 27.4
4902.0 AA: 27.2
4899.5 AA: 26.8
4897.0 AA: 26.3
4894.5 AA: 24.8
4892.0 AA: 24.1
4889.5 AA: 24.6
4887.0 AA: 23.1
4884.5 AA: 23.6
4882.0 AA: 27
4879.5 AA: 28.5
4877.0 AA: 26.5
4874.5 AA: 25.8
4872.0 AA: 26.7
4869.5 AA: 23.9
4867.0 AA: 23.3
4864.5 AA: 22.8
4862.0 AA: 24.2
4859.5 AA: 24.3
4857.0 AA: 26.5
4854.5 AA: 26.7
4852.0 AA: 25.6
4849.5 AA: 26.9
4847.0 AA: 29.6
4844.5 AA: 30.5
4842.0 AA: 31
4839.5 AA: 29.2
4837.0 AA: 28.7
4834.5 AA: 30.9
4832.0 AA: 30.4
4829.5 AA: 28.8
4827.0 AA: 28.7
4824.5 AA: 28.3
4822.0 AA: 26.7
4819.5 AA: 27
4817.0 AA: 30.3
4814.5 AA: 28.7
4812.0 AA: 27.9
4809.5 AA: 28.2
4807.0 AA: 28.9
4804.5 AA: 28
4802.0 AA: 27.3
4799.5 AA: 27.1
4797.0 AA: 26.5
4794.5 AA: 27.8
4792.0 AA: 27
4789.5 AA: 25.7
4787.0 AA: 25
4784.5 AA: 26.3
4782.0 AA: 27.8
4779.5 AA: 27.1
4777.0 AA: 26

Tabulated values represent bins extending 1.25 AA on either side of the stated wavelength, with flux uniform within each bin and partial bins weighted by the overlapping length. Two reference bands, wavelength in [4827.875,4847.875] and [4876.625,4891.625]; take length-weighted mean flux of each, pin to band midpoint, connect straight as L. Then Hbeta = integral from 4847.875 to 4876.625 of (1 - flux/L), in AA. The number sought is 2.4 AA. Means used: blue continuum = 29.9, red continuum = 25.4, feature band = 25.3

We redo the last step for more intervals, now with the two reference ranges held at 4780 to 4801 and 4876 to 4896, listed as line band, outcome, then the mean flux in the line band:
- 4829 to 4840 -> -1.5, 29.7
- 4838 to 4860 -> -1.8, 27.9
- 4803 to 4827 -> -1.8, 28.2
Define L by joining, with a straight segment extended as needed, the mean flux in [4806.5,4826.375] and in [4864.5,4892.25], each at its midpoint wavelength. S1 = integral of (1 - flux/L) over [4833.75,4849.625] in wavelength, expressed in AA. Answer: -1.6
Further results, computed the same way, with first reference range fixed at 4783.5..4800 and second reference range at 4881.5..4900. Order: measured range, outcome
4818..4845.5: -3.5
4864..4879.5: 0.0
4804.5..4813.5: -0.7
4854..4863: 0.0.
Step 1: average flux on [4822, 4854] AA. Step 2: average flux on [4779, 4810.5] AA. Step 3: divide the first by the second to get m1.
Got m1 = 1.1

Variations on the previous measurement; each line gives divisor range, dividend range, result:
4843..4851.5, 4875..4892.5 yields 0.88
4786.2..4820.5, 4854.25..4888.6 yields 0.91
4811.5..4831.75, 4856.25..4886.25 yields 0.89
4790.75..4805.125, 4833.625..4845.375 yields 1.10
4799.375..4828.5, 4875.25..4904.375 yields 0.92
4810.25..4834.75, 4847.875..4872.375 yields 0.88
